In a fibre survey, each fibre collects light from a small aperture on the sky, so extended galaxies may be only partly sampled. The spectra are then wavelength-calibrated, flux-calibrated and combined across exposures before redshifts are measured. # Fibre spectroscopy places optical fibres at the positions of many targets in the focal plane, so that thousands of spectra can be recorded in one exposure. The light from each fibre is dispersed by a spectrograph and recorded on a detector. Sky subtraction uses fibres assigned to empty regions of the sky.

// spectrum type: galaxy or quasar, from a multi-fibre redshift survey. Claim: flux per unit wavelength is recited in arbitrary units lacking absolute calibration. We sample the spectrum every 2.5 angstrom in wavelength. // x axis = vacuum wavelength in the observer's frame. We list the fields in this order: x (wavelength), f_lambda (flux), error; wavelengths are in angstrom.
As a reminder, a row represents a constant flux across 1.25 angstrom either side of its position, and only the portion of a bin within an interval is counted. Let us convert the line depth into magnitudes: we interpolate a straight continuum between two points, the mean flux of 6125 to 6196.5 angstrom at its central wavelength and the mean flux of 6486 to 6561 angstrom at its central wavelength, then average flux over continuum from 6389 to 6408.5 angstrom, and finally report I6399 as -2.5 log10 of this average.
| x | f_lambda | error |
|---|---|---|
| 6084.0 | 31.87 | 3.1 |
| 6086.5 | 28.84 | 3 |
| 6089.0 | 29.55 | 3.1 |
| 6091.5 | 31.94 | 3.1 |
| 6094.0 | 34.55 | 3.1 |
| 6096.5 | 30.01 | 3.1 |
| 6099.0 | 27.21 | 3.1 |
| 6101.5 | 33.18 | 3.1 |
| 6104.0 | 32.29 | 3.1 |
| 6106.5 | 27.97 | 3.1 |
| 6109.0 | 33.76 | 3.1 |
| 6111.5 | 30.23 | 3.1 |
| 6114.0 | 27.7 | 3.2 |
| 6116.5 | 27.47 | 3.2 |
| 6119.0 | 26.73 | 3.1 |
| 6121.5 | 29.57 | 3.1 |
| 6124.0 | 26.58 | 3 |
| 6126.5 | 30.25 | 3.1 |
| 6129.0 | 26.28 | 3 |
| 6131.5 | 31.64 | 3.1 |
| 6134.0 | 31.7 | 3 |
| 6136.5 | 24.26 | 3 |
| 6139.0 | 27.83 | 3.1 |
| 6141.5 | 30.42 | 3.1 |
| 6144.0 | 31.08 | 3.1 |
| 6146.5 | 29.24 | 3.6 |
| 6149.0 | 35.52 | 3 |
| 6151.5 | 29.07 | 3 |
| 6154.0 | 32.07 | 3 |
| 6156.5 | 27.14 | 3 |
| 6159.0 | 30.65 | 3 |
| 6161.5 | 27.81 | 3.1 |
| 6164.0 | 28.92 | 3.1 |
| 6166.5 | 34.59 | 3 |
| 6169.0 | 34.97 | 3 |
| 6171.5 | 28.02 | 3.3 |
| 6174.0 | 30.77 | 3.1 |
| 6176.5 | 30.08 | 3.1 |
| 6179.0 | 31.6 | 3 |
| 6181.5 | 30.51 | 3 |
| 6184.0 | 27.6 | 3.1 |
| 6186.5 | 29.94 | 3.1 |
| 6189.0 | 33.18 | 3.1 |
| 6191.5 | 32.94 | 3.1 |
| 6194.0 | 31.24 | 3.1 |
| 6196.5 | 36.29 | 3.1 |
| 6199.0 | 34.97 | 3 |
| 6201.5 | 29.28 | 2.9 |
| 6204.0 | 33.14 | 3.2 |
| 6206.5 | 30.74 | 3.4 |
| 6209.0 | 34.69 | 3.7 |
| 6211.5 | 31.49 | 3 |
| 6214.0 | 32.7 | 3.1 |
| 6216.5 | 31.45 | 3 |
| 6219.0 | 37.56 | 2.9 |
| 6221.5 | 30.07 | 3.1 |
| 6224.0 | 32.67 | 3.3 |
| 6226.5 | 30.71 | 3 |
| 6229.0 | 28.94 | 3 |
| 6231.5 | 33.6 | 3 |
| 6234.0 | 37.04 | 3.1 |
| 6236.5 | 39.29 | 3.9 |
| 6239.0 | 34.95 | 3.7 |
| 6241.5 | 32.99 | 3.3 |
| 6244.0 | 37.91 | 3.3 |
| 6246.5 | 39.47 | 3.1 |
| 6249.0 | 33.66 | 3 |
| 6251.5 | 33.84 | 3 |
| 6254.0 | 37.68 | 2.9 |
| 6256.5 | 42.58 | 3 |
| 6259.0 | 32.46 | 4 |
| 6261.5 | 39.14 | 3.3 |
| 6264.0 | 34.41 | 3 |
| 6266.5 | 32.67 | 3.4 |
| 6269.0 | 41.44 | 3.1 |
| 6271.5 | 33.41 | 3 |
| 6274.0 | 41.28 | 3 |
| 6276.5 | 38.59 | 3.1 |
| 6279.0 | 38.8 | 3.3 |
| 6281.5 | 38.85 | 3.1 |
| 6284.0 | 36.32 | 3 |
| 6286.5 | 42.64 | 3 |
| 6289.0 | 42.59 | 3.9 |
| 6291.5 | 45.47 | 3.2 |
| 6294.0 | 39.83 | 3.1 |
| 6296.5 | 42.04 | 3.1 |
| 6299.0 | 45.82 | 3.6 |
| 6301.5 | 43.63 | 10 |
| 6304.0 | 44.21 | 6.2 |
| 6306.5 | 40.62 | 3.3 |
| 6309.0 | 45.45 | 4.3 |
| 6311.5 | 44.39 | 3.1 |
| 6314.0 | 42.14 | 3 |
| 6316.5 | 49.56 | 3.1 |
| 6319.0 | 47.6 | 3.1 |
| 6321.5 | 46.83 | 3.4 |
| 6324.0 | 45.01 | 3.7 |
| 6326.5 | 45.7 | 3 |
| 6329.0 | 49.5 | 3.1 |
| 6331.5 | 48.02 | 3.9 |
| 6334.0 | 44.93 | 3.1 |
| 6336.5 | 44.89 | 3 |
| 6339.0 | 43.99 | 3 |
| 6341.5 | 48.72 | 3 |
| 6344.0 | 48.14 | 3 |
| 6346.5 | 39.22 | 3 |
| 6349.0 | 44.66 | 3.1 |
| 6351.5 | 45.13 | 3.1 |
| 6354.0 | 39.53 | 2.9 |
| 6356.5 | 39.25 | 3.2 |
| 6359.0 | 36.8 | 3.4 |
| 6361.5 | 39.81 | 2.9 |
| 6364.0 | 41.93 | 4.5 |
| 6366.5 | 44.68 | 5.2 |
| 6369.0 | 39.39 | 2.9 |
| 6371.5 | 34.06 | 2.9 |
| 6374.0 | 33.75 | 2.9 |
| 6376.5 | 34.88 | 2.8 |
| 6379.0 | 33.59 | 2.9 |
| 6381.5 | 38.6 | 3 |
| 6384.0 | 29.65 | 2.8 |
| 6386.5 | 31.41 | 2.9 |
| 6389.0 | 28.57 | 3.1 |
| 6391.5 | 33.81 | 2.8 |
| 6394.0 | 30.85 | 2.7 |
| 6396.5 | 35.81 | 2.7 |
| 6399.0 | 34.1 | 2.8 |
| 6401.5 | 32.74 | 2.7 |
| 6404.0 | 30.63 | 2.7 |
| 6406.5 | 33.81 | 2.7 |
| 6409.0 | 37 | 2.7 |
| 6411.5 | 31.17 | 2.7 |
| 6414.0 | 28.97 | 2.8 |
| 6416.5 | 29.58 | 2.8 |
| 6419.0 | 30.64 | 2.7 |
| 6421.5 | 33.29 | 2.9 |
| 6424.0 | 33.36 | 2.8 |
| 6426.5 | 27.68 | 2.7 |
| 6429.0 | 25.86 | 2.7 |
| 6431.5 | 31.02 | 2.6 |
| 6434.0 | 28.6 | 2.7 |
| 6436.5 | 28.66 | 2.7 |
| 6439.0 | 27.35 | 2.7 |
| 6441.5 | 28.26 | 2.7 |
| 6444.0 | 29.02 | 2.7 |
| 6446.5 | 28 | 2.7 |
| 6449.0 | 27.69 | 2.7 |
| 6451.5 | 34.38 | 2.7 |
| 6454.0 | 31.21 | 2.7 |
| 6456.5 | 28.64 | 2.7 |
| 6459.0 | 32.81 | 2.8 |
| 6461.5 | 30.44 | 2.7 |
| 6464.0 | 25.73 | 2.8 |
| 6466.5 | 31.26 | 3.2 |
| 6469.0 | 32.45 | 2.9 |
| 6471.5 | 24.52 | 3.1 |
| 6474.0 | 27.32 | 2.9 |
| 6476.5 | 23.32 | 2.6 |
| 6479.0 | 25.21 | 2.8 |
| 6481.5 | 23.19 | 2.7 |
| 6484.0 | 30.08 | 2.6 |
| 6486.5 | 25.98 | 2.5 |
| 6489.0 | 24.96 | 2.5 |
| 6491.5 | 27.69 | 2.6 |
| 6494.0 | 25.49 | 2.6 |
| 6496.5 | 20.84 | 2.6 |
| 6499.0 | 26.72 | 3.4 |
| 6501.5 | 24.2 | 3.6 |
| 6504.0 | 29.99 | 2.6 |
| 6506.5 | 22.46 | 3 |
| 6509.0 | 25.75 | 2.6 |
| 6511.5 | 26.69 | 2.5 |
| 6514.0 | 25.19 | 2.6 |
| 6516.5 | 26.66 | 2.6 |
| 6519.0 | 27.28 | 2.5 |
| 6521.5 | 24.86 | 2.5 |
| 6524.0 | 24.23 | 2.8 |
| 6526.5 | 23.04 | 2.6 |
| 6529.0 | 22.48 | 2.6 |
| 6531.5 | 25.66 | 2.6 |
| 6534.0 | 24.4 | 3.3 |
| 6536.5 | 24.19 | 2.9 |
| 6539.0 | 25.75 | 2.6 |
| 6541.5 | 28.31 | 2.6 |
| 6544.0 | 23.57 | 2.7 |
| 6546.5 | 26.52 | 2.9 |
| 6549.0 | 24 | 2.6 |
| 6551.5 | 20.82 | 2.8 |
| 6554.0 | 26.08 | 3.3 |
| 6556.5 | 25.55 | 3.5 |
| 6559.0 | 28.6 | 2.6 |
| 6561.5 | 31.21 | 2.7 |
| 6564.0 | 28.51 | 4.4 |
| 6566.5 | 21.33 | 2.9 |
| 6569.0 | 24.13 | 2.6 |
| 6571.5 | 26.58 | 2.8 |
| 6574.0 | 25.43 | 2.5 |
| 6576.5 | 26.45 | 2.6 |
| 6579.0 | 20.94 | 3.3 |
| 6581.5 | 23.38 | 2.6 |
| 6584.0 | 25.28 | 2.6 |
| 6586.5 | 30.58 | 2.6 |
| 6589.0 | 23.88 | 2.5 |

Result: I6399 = -0.214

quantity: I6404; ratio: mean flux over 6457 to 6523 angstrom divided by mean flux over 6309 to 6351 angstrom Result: 0.58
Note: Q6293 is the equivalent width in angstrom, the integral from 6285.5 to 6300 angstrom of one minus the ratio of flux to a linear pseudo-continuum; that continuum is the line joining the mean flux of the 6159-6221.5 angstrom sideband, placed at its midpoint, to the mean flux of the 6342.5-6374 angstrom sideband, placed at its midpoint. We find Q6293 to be -2.2 angstrom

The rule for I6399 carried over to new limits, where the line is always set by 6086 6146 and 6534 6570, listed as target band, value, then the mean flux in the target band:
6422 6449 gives -0.09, 28.9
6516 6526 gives 0.02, 25.5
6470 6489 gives 0.02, 25.7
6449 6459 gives -0.17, 31.1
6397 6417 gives -0.20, 32.5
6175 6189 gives -0.05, 30.2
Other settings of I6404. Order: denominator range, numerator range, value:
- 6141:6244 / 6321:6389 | 1.28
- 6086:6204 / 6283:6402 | 1.34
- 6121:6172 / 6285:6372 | 1.46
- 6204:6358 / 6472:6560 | 0.64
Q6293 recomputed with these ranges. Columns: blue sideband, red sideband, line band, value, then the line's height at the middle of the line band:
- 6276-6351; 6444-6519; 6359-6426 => 3.9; 36.1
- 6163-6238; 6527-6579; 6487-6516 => 0.9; 26.4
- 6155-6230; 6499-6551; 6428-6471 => -4.5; 26.7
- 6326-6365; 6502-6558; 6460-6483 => 2.9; 31.1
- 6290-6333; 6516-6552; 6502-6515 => 0.6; 27.1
